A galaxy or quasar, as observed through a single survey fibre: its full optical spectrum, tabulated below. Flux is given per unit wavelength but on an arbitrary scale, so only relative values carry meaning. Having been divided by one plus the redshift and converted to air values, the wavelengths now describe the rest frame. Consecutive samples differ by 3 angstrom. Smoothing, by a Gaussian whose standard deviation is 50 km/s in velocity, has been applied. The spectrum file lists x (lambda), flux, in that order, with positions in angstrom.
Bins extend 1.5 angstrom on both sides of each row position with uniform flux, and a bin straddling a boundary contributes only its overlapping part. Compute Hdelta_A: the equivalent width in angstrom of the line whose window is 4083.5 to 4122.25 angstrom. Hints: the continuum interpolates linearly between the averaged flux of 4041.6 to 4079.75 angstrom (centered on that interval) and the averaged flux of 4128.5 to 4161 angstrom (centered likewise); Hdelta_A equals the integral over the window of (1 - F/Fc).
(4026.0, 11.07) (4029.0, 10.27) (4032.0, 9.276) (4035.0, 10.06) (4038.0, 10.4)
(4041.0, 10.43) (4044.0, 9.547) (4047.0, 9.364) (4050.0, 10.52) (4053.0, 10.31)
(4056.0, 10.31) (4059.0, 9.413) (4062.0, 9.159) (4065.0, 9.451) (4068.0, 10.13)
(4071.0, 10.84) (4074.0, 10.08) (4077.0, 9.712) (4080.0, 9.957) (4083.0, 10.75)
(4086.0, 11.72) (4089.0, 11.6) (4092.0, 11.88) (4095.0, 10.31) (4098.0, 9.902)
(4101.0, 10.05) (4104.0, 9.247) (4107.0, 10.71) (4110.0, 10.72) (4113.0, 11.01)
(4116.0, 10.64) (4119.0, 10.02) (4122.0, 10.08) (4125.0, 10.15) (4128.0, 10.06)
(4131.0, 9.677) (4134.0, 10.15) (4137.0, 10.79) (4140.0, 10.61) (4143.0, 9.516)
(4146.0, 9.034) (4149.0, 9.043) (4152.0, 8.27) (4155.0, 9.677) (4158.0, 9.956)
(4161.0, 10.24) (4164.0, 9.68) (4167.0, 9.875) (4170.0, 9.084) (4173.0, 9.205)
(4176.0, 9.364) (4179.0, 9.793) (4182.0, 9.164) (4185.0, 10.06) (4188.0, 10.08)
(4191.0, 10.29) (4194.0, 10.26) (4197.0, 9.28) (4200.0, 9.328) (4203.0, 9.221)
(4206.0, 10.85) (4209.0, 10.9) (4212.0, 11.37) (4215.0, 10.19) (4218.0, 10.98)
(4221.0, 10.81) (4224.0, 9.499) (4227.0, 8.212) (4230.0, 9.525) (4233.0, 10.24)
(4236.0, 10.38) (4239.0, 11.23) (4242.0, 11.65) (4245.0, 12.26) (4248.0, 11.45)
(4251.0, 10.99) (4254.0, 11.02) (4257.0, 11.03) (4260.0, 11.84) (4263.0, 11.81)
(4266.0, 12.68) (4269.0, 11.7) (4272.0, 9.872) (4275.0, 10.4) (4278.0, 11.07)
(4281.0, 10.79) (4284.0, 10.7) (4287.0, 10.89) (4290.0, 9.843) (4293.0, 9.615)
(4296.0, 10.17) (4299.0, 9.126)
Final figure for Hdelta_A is -3.2 angstrom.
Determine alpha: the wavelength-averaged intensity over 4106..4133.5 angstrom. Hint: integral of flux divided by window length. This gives 10.3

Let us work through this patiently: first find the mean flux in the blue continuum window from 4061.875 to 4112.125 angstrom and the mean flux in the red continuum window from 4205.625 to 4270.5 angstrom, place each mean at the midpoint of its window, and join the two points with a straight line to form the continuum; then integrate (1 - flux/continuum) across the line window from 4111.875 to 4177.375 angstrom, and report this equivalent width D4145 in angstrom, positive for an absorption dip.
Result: 4.9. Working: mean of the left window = 10.4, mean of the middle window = 9.82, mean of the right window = 10.9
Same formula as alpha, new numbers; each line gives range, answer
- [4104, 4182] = 9.87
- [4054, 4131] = 10.3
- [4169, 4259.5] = 10.3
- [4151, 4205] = 9.63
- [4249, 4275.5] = 11.3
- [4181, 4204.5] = 9.72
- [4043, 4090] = 10.2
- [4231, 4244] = 10.9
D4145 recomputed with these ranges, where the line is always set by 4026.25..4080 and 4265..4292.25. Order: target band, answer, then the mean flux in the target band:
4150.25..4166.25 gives 1.24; 9.57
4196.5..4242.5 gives 1.64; 10.2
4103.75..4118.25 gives -0.50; 10.5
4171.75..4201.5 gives 2.24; 9.69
